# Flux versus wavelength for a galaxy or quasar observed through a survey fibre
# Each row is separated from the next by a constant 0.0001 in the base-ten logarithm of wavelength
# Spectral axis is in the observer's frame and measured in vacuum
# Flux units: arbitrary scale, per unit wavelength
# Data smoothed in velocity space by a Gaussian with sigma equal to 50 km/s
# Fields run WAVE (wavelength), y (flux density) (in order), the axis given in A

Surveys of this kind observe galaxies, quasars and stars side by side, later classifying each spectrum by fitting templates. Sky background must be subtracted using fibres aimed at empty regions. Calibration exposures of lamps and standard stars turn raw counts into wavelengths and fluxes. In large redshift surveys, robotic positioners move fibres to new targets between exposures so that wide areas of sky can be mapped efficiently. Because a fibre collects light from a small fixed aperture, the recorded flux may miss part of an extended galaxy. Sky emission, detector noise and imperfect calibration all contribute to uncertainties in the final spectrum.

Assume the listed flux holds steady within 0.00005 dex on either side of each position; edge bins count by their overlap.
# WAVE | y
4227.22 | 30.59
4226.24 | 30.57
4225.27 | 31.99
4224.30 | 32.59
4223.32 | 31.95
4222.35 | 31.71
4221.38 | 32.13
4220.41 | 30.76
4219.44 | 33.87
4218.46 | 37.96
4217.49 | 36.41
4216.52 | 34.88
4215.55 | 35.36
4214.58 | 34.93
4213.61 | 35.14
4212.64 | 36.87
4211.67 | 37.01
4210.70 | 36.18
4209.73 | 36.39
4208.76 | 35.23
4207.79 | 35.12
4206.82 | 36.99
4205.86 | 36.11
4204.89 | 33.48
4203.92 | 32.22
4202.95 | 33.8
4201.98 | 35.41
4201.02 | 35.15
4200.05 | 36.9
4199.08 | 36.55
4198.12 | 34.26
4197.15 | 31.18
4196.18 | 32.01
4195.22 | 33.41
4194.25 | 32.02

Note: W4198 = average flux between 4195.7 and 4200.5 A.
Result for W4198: 34.2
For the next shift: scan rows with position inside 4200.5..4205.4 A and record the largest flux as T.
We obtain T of 35.41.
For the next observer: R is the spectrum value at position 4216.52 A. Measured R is 34.88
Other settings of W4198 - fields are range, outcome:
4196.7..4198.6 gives 32.8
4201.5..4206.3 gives 34.2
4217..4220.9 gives 34.7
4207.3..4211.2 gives 35.7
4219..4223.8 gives 32.1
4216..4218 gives 35.7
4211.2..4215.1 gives 36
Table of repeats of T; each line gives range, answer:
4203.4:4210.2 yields 36.99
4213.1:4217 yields 35.36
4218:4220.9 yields 37.96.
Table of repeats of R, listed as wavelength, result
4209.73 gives 36.39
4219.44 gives 33.87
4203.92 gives 32.22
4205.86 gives 36.11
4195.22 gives 33.41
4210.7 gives 36.18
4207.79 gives 35.12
